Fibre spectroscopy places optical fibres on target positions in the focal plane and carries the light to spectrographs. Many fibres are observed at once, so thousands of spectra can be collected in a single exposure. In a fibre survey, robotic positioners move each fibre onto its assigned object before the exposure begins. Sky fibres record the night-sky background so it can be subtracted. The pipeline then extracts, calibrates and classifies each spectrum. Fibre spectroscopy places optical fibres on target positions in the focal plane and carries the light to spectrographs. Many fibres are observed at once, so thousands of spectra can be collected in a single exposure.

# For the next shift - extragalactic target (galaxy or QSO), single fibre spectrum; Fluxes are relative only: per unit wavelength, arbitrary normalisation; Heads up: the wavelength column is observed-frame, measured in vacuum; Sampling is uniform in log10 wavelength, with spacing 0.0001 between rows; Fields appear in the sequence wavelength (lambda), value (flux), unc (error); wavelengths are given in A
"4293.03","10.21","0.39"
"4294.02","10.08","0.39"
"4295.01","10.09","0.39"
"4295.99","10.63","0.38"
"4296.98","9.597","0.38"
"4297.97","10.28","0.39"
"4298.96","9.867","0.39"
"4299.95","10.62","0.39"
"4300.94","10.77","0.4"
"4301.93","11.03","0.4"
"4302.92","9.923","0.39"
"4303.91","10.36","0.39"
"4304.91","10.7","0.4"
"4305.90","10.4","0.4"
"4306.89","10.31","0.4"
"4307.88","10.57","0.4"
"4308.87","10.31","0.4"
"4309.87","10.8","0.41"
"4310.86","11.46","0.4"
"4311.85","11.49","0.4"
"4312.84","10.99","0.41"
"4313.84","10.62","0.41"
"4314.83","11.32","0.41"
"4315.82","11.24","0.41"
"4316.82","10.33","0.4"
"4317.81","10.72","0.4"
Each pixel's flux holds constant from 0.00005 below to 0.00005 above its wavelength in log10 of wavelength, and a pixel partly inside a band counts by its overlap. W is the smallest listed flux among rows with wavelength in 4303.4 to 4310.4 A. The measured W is 10.31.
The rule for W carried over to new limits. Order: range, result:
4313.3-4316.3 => 10.62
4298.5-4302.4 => 9.867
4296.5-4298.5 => 9.597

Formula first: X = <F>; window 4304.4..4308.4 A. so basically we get 10.5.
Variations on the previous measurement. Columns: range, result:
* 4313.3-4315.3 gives 10.9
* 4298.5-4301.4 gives 10.4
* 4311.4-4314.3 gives 11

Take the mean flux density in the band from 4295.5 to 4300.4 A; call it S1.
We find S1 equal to 10.2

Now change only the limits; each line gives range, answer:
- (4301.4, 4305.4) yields 10.5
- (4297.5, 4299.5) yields 10.1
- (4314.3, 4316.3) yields 11.3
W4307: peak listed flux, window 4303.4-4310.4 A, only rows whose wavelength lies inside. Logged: 10.8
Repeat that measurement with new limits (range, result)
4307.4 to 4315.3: 11.49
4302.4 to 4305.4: 10.7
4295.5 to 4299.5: 10.63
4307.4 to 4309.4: 10.57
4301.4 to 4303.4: 11.03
